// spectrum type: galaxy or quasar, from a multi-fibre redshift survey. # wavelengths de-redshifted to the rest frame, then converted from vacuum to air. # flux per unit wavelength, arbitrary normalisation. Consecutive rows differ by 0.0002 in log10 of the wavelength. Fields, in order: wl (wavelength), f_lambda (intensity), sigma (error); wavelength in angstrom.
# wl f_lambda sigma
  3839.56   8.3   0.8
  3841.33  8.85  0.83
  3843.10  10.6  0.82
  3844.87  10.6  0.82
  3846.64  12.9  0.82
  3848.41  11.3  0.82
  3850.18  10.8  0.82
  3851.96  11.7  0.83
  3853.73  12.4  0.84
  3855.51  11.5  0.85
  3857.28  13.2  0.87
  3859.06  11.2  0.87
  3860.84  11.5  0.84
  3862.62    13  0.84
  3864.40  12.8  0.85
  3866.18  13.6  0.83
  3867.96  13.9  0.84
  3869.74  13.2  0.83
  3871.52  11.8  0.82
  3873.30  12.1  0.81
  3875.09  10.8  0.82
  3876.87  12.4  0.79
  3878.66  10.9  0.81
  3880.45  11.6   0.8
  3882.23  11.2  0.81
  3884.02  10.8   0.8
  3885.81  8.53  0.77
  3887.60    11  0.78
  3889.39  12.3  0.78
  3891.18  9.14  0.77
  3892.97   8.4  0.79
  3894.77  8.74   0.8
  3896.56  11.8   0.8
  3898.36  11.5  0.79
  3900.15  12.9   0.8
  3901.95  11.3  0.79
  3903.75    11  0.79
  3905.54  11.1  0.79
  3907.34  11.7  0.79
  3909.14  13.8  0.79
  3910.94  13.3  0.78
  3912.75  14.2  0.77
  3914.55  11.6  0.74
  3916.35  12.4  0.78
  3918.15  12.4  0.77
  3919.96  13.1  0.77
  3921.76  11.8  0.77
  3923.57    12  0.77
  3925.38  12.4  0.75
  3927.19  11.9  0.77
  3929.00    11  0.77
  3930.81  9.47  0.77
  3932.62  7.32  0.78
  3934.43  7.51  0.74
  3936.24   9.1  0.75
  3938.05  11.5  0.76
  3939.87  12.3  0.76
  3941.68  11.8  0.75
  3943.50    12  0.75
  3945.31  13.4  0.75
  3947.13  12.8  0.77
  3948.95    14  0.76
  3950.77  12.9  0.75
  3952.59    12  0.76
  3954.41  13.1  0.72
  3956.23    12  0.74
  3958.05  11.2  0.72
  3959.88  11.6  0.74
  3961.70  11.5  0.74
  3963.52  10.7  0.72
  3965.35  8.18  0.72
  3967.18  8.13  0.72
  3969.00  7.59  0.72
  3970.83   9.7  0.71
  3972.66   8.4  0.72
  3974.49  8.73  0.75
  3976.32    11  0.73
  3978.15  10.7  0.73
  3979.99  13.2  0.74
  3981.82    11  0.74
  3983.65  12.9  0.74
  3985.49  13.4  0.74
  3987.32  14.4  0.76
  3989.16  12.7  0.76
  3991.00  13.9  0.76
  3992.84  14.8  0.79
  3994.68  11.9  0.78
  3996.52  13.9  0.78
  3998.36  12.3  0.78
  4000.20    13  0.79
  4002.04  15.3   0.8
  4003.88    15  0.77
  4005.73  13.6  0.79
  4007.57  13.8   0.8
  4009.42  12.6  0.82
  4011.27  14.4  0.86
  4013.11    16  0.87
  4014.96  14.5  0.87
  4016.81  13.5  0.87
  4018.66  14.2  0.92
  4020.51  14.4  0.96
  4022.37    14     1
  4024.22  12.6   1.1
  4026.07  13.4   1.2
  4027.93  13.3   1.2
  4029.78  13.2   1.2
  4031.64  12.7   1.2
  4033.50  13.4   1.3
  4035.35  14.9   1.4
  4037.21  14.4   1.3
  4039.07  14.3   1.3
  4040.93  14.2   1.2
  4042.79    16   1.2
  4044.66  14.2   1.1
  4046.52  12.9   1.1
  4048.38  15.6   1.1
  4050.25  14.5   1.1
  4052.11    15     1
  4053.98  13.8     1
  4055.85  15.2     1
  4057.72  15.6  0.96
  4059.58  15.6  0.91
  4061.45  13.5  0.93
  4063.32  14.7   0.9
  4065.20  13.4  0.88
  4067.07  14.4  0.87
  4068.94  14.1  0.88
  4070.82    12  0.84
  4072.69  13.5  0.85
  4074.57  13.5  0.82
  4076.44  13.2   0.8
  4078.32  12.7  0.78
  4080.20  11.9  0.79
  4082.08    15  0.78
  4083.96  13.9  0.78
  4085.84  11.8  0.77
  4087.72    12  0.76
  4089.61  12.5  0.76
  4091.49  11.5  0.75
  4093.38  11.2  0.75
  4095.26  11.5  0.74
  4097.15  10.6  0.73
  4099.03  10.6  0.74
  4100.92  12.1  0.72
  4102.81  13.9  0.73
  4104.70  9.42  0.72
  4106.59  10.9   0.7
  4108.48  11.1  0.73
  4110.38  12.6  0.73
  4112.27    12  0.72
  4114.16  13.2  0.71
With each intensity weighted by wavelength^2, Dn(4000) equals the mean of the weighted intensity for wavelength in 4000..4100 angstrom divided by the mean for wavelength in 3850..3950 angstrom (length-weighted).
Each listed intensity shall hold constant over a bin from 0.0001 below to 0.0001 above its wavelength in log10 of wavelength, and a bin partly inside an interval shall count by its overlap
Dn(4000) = 1.3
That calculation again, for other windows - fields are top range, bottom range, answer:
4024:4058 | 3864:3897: 1.36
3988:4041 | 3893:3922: 1.22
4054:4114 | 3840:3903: 1.25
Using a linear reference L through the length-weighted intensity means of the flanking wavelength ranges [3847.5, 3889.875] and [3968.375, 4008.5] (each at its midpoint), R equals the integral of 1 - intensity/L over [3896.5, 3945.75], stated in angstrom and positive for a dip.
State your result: 1.8 angstrom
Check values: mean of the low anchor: 11.8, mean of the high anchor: 12.4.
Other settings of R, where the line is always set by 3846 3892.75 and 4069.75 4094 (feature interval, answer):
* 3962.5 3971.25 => 2.4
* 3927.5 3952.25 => 1.7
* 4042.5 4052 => -1.6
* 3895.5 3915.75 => -0.5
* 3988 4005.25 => -1.9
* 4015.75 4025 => -1.0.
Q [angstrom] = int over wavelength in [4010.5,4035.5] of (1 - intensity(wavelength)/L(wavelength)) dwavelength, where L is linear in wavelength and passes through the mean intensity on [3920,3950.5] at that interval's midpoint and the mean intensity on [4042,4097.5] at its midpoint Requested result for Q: -2.13 angstrom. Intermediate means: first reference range 11.4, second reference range 13.5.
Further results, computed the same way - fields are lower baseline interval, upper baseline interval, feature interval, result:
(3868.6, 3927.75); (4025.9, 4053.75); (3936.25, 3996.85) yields 5.5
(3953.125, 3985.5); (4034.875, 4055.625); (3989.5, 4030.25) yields -3.5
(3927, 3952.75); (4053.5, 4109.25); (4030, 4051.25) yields -3.2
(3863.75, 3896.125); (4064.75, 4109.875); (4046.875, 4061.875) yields -3.3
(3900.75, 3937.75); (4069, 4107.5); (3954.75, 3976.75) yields 3.2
